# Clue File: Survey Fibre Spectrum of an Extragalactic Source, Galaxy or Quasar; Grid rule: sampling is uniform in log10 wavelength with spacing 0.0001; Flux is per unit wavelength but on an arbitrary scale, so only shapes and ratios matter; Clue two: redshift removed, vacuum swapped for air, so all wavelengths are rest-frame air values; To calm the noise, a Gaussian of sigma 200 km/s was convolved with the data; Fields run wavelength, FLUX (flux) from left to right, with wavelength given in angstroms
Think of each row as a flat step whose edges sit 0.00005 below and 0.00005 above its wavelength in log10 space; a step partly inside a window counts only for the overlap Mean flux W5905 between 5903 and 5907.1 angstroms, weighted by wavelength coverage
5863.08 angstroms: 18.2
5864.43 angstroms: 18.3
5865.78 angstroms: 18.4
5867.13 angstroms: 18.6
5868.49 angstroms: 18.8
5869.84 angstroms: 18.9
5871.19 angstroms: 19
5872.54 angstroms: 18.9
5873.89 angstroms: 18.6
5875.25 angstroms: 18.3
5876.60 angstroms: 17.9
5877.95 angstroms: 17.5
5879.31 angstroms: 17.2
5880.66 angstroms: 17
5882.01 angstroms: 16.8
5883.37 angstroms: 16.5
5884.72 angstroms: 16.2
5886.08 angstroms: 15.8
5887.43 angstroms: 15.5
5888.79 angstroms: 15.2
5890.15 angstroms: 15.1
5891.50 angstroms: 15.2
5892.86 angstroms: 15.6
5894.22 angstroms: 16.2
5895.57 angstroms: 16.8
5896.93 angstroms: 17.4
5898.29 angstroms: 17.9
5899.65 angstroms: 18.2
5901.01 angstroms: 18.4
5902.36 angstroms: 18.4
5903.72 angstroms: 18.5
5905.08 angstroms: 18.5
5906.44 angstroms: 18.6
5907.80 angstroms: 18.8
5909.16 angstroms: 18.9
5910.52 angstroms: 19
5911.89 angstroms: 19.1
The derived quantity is 18.5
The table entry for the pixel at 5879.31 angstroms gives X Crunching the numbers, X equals 17.2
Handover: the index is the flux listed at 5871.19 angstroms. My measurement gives 19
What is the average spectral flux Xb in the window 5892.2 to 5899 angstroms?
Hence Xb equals 16.8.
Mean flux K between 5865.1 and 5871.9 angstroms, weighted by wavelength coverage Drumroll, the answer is 18.7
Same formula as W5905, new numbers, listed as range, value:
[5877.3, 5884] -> 17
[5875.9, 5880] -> 17.6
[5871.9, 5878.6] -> 18.2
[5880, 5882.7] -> 16.9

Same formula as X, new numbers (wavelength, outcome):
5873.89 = 18.6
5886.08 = 15.8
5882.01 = 16.8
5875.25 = 18.3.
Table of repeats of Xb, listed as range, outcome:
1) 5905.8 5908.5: 18.7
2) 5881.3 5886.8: 16.3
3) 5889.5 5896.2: 15.8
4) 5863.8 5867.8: 18.4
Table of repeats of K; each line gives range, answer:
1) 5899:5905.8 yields 18.4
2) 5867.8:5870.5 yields 18.8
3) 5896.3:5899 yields 17.6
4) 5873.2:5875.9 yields 18.4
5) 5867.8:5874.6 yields 18.8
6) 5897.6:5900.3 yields 18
